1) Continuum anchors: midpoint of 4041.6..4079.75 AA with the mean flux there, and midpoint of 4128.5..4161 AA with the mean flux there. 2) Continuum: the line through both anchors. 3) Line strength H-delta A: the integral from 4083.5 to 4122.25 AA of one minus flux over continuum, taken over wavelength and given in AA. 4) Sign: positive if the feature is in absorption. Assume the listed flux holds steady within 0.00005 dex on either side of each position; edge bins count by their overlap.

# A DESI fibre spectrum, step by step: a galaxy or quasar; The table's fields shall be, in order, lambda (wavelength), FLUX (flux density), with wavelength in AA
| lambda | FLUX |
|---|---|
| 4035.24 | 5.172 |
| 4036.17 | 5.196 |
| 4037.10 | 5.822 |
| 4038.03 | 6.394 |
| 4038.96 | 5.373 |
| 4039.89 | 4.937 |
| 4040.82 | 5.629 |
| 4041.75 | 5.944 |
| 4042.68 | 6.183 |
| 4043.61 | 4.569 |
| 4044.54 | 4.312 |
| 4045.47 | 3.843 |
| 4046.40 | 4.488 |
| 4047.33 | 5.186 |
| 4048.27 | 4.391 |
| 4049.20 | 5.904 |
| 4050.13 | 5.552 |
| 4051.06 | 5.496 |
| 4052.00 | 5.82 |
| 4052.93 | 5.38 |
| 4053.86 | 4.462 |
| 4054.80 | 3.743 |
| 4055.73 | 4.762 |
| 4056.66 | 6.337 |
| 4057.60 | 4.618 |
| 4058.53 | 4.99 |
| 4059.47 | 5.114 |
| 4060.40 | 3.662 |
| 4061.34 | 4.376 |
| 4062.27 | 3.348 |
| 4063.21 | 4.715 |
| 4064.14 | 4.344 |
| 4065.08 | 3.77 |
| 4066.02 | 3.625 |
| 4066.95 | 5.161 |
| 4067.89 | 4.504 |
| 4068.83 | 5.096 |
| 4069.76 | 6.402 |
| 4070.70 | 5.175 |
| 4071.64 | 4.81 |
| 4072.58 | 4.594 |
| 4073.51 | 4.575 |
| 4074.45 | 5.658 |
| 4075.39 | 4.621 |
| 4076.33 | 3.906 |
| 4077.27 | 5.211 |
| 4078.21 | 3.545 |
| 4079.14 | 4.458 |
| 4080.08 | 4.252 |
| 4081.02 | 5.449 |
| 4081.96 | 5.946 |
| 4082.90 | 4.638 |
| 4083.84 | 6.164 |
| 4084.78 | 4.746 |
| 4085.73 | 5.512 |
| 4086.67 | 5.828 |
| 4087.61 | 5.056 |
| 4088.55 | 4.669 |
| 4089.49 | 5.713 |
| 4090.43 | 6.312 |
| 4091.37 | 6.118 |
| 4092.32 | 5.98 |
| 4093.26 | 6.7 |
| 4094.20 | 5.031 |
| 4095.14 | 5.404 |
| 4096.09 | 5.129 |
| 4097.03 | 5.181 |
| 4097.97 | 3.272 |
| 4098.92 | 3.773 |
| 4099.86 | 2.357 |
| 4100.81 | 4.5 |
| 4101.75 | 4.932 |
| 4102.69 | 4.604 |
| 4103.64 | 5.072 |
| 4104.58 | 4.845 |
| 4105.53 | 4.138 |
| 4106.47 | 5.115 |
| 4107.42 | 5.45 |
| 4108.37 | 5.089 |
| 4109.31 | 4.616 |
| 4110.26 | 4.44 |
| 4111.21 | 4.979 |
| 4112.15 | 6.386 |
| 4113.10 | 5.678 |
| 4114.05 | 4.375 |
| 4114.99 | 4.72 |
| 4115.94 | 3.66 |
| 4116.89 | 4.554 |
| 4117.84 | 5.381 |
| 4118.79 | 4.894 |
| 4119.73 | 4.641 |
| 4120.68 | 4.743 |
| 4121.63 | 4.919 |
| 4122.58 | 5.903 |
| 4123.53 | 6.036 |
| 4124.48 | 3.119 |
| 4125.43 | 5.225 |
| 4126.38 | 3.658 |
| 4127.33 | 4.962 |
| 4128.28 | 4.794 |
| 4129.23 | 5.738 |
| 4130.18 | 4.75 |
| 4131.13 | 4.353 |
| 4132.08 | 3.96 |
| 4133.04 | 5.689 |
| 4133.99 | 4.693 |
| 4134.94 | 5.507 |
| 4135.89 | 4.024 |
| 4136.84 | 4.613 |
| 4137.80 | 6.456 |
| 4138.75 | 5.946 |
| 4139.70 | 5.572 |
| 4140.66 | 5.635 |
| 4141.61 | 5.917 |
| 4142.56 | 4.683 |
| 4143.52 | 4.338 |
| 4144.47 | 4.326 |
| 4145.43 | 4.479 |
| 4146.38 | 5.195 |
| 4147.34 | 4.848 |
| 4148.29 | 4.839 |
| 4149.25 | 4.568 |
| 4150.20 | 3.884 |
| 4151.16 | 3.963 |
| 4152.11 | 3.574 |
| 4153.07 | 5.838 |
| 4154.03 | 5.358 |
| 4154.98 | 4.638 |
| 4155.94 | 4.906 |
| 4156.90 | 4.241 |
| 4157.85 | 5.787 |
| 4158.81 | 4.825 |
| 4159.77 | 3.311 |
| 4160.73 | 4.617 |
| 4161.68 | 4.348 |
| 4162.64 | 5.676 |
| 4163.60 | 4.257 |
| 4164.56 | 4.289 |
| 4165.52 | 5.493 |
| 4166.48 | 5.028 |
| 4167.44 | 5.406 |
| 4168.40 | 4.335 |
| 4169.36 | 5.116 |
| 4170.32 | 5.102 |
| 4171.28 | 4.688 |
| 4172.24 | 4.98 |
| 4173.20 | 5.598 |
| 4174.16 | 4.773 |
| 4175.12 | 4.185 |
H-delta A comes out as -1.4 AA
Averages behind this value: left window 4.79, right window 4.86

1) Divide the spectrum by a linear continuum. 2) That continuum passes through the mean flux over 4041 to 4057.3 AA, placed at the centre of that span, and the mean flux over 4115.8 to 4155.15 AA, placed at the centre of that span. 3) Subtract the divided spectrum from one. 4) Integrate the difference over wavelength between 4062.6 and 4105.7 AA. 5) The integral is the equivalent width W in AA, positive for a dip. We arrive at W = 0.81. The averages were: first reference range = 5.09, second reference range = 4.87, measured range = 4.9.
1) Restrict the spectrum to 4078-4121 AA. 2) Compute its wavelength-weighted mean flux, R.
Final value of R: 4.97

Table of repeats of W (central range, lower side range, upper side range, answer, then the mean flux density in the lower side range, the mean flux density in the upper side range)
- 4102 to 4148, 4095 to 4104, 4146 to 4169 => -4.13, 4.38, 4.72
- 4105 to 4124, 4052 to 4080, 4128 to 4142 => 0.16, 4.67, 5.18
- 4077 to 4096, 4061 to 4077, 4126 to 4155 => -2.58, 4.64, 4.87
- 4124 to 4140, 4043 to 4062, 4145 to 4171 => -0.38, 4.85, 4.74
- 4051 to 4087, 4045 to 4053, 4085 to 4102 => 1.85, 5.1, 5.08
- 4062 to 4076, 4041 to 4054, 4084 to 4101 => 1.13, 5.14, 5.1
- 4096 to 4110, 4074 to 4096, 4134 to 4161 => 1.68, 5.25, 4.85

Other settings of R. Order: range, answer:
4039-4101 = 4.93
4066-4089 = 4.97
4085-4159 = 4.93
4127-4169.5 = 4.86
